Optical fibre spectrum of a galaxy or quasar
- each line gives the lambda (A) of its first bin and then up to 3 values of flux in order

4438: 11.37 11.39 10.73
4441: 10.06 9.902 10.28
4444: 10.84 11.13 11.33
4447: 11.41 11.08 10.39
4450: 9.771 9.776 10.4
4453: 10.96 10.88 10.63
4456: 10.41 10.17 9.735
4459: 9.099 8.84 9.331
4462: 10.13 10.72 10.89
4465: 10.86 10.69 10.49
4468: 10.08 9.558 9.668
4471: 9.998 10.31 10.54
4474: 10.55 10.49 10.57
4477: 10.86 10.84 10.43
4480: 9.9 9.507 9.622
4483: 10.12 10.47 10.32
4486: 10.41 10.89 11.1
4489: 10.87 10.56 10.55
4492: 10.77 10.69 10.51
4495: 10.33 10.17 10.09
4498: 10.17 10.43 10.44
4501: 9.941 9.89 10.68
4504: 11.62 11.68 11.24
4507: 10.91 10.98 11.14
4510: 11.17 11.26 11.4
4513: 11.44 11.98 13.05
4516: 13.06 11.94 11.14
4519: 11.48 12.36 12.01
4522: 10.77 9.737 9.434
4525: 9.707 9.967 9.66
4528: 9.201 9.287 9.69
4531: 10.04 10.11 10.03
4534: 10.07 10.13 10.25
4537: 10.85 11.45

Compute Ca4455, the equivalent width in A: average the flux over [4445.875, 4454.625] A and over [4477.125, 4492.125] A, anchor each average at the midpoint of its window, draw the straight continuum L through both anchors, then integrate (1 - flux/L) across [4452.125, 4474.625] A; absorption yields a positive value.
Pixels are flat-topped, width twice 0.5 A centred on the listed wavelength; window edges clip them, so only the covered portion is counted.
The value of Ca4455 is 0.7 A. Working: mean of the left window 10.6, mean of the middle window 10.2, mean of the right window 10.4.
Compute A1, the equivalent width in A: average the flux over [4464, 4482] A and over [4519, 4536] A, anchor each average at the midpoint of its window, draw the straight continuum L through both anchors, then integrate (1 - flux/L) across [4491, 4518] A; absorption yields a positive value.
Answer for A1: -2.1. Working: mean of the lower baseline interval 10.3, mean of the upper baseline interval 10.2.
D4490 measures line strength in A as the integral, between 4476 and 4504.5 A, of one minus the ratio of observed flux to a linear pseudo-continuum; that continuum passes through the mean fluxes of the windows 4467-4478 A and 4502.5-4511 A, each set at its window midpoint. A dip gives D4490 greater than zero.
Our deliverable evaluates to 0.8 A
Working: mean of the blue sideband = 10.3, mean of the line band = 10.4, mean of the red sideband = 11.2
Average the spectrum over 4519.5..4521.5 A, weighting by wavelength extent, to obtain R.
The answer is 12.2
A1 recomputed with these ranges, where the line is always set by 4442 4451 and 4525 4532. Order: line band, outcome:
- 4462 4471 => 0.1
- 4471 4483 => 0.0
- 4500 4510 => -0.9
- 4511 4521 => -2.2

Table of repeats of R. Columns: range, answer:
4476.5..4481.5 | 10.3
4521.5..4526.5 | 9.92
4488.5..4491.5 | 10.7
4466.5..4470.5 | 9.95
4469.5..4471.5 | 9.83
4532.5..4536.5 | 10.1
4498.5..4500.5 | 10.4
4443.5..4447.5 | 11.2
